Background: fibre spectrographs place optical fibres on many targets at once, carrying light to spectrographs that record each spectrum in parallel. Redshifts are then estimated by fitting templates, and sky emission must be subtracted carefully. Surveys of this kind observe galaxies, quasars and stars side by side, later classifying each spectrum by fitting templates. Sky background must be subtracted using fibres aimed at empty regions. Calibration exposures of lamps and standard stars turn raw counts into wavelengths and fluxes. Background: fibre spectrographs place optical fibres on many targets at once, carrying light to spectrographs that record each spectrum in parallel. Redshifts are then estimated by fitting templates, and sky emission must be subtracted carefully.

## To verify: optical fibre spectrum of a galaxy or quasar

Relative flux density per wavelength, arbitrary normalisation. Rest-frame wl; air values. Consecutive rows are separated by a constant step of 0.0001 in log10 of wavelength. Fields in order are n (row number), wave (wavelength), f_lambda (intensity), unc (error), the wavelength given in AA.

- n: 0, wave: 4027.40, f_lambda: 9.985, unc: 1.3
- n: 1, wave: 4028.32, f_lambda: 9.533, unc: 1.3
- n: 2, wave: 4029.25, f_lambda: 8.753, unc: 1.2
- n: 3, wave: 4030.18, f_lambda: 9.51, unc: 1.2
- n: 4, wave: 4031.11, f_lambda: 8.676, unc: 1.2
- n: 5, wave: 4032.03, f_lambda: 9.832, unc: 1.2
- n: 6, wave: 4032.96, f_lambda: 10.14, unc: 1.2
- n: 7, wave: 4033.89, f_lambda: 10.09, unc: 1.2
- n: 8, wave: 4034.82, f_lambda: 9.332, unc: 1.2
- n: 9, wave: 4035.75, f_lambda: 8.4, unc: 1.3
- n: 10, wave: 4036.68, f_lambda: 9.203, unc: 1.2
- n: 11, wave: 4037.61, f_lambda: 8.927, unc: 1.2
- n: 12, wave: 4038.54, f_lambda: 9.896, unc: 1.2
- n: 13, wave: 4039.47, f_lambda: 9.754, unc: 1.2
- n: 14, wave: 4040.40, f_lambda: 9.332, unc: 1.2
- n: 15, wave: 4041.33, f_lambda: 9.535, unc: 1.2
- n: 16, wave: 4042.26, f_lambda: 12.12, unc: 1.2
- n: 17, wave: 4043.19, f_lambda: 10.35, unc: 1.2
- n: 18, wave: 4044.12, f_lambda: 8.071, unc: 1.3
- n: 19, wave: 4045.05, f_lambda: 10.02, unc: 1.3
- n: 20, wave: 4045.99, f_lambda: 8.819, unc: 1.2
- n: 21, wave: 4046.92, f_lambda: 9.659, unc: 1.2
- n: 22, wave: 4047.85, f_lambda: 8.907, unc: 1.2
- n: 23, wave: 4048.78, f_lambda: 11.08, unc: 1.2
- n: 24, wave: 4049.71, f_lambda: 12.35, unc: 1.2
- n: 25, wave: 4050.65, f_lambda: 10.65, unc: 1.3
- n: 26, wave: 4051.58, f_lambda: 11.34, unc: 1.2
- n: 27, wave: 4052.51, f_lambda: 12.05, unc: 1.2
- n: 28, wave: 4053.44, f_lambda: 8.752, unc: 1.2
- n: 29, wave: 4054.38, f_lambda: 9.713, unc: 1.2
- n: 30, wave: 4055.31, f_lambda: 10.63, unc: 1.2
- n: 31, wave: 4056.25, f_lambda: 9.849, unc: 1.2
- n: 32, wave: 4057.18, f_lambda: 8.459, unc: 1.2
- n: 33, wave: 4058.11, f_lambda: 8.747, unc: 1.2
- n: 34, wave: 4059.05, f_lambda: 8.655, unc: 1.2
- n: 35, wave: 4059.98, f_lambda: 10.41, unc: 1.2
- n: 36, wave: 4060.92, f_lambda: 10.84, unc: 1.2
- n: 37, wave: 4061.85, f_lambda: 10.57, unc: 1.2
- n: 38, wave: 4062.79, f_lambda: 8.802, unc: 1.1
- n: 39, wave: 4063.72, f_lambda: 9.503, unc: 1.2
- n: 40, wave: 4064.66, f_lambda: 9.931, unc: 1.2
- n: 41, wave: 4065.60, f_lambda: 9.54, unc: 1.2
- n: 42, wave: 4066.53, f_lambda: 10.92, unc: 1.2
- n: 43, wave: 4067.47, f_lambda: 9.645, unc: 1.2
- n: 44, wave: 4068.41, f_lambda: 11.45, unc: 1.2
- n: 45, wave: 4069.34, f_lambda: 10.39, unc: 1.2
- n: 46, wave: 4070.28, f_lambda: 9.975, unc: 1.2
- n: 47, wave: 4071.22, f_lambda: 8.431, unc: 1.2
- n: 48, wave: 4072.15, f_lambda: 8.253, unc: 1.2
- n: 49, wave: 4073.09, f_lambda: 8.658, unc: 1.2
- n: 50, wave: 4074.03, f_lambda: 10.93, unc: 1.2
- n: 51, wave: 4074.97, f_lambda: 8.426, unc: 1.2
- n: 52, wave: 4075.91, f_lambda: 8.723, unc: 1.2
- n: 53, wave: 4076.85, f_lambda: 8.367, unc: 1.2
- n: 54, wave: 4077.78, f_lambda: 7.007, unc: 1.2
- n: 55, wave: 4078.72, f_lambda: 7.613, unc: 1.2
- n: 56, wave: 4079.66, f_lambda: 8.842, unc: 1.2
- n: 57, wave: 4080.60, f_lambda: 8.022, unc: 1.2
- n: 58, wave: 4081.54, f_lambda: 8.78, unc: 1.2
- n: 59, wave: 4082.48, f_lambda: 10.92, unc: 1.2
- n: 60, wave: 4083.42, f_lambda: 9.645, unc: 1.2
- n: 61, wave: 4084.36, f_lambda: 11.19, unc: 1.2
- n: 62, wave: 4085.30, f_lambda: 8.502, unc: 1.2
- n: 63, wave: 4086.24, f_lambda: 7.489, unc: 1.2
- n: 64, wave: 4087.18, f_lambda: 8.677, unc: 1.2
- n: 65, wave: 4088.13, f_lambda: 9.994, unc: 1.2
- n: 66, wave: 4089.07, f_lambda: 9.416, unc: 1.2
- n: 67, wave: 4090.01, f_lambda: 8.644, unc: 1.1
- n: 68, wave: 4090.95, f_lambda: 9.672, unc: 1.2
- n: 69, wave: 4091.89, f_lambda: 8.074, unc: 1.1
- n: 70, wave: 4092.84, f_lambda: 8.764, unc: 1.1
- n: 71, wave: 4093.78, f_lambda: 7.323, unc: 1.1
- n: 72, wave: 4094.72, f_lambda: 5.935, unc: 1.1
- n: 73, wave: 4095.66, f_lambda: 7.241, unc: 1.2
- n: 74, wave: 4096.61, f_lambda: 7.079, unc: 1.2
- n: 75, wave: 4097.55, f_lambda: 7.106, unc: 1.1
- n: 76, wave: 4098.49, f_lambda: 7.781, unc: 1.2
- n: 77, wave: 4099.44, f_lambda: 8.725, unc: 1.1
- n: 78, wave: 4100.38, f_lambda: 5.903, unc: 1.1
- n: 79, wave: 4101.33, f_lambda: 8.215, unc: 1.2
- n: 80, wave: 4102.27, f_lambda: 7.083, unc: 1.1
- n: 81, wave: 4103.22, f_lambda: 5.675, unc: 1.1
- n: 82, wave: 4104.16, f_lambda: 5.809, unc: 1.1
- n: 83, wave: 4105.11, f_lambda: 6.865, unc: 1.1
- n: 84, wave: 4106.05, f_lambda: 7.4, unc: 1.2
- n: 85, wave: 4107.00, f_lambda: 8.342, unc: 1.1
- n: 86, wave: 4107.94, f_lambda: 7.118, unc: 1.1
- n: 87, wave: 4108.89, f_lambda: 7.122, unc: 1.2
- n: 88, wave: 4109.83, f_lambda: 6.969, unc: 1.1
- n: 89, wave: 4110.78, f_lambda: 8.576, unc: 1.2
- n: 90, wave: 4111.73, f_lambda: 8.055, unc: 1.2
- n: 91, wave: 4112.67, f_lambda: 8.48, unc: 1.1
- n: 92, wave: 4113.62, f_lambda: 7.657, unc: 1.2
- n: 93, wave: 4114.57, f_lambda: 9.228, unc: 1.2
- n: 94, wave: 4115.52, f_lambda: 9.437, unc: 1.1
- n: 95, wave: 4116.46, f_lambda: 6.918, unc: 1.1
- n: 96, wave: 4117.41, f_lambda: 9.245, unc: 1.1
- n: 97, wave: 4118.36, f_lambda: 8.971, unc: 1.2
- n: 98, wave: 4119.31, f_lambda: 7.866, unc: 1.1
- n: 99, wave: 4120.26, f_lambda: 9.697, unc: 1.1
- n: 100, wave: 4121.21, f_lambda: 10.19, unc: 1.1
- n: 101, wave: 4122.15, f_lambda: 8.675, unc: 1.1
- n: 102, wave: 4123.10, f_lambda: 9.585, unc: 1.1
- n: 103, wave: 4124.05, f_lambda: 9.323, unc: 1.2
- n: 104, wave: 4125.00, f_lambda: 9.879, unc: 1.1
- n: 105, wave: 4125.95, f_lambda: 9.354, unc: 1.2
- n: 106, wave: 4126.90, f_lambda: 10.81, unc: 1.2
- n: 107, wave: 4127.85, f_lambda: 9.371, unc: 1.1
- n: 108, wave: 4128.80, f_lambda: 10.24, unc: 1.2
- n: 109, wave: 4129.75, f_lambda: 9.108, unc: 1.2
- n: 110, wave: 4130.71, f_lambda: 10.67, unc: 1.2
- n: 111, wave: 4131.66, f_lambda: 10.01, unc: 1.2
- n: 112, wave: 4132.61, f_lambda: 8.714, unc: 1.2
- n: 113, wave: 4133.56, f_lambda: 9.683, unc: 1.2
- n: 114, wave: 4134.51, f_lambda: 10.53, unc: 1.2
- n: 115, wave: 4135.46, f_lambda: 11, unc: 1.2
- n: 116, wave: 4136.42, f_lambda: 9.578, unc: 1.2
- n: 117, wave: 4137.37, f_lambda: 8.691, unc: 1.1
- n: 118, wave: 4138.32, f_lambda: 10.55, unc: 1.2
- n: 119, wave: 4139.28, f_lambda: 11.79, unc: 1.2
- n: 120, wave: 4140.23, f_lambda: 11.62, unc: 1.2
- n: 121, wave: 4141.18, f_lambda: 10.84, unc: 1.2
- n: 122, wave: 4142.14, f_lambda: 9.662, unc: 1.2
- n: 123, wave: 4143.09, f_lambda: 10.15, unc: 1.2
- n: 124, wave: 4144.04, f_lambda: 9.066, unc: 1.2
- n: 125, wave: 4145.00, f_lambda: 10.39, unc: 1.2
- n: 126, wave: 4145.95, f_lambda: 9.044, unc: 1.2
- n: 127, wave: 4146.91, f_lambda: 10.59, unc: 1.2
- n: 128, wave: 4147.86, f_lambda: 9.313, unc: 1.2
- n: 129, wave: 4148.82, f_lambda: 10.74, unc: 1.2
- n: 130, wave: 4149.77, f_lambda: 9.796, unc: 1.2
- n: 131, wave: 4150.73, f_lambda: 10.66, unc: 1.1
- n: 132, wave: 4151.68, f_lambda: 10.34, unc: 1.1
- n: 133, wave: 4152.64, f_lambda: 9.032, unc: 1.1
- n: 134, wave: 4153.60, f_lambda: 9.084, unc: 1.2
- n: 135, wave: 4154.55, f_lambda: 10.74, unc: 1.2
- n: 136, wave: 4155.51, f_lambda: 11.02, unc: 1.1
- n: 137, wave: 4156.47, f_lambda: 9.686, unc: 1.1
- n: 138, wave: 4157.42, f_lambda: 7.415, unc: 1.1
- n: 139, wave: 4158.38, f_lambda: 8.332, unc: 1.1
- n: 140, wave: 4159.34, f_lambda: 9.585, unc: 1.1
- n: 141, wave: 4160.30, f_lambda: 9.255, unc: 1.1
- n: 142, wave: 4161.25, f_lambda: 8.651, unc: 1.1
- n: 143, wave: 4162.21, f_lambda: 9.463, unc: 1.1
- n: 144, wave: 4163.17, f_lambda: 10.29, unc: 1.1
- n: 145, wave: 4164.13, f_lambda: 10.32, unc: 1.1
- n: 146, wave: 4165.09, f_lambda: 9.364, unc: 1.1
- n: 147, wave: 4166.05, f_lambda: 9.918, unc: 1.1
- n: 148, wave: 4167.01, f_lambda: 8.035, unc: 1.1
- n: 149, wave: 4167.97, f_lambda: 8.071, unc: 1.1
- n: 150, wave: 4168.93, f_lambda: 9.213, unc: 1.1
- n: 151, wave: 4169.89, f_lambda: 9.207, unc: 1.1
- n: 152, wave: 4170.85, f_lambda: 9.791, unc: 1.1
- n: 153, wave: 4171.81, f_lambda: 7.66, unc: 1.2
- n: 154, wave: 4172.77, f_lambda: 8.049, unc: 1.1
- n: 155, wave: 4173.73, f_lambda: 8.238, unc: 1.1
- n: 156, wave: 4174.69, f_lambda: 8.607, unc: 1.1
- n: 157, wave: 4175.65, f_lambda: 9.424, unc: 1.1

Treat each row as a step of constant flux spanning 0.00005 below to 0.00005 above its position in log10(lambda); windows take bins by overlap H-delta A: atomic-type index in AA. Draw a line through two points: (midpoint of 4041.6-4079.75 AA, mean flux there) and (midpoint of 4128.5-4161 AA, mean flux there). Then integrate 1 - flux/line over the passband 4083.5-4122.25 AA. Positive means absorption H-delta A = 6.8 AA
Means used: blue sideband 9.7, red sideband 9.9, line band 8.09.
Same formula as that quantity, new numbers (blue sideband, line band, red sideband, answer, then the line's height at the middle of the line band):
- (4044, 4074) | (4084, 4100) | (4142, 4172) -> 2.40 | 9.76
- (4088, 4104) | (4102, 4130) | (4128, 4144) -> 1.62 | 8.92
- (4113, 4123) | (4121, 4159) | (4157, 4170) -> -3.98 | 8.94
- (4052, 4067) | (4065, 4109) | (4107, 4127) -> 4.14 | 9.29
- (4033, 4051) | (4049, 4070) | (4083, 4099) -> -1.93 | 9.3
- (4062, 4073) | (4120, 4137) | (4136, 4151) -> 0.45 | 10.1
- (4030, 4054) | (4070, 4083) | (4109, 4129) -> 0.94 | 9.46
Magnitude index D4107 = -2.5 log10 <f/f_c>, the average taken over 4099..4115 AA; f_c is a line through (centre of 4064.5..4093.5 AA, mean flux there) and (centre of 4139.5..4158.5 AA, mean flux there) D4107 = 0.26 mag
